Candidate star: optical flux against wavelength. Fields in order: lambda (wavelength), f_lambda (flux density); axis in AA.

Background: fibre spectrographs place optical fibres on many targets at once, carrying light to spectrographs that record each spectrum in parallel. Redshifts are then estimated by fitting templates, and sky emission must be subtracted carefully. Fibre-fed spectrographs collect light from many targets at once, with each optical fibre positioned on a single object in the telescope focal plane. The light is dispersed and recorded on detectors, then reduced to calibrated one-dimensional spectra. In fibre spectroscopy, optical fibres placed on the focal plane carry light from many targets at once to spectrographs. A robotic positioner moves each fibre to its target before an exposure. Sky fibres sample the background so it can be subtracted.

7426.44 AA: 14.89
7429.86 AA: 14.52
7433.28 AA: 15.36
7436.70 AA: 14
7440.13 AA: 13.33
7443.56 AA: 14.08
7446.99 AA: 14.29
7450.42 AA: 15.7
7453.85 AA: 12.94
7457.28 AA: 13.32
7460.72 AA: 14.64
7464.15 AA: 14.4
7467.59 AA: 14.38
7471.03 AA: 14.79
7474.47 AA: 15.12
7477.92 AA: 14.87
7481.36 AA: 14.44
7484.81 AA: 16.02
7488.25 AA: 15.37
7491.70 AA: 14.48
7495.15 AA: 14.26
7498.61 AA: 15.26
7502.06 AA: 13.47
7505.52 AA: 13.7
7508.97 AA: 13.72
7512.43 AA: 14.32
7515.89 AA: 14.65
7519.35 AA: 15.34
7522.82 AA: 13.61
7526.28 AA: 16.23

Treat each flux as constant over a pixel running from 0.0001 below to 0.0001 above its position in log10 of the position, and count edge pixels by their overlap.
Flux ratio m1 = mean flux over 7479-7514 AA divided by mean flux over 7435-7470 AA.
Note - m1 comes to 1.0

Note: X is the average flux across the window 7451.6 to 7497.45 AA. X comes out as 14.6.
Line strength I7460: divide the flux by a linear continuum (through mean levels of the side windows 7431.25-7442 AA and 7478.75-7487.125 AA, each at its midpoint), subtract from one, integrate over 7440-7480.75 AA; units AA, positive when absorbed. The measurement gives 1.0 AA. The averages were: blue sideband 14.2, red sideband 15.2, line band 14.4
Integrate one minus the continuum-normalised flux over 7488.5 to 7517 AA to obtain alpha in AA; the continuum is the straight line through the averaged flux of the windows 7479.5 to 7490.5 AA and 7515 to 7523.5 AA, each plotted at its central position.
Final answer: 1.2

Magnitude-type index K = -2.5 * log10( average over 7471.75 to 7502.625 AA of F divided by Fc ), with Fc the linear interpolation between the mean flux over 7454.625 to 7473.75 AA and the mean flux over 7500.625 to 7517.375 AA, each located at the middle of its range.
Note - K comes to -0.05 mag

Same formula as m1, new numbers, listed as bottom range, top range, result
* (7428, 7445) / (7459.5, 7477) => 1.03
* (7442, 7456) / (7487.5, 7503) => 1.02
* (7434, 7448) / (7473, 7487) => 1.08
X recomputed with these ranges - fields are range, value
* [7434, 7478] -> 14.3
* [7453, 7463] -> 13.7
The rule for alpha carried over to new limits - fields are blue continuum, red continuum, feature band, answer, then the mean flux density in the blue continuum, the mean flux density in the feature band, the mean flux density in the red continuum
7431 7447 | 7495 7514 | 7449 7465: 0.0 AA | 14.2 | 14.2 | 14.1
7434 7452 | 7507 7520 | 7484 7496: -0.5 AA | 14.3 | 15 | 14.4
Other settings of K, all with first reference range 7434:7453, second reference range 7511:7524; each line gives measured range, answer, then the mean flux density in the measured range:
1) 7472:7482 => -0.03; 14.8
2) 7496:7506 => 0.02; 14.2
